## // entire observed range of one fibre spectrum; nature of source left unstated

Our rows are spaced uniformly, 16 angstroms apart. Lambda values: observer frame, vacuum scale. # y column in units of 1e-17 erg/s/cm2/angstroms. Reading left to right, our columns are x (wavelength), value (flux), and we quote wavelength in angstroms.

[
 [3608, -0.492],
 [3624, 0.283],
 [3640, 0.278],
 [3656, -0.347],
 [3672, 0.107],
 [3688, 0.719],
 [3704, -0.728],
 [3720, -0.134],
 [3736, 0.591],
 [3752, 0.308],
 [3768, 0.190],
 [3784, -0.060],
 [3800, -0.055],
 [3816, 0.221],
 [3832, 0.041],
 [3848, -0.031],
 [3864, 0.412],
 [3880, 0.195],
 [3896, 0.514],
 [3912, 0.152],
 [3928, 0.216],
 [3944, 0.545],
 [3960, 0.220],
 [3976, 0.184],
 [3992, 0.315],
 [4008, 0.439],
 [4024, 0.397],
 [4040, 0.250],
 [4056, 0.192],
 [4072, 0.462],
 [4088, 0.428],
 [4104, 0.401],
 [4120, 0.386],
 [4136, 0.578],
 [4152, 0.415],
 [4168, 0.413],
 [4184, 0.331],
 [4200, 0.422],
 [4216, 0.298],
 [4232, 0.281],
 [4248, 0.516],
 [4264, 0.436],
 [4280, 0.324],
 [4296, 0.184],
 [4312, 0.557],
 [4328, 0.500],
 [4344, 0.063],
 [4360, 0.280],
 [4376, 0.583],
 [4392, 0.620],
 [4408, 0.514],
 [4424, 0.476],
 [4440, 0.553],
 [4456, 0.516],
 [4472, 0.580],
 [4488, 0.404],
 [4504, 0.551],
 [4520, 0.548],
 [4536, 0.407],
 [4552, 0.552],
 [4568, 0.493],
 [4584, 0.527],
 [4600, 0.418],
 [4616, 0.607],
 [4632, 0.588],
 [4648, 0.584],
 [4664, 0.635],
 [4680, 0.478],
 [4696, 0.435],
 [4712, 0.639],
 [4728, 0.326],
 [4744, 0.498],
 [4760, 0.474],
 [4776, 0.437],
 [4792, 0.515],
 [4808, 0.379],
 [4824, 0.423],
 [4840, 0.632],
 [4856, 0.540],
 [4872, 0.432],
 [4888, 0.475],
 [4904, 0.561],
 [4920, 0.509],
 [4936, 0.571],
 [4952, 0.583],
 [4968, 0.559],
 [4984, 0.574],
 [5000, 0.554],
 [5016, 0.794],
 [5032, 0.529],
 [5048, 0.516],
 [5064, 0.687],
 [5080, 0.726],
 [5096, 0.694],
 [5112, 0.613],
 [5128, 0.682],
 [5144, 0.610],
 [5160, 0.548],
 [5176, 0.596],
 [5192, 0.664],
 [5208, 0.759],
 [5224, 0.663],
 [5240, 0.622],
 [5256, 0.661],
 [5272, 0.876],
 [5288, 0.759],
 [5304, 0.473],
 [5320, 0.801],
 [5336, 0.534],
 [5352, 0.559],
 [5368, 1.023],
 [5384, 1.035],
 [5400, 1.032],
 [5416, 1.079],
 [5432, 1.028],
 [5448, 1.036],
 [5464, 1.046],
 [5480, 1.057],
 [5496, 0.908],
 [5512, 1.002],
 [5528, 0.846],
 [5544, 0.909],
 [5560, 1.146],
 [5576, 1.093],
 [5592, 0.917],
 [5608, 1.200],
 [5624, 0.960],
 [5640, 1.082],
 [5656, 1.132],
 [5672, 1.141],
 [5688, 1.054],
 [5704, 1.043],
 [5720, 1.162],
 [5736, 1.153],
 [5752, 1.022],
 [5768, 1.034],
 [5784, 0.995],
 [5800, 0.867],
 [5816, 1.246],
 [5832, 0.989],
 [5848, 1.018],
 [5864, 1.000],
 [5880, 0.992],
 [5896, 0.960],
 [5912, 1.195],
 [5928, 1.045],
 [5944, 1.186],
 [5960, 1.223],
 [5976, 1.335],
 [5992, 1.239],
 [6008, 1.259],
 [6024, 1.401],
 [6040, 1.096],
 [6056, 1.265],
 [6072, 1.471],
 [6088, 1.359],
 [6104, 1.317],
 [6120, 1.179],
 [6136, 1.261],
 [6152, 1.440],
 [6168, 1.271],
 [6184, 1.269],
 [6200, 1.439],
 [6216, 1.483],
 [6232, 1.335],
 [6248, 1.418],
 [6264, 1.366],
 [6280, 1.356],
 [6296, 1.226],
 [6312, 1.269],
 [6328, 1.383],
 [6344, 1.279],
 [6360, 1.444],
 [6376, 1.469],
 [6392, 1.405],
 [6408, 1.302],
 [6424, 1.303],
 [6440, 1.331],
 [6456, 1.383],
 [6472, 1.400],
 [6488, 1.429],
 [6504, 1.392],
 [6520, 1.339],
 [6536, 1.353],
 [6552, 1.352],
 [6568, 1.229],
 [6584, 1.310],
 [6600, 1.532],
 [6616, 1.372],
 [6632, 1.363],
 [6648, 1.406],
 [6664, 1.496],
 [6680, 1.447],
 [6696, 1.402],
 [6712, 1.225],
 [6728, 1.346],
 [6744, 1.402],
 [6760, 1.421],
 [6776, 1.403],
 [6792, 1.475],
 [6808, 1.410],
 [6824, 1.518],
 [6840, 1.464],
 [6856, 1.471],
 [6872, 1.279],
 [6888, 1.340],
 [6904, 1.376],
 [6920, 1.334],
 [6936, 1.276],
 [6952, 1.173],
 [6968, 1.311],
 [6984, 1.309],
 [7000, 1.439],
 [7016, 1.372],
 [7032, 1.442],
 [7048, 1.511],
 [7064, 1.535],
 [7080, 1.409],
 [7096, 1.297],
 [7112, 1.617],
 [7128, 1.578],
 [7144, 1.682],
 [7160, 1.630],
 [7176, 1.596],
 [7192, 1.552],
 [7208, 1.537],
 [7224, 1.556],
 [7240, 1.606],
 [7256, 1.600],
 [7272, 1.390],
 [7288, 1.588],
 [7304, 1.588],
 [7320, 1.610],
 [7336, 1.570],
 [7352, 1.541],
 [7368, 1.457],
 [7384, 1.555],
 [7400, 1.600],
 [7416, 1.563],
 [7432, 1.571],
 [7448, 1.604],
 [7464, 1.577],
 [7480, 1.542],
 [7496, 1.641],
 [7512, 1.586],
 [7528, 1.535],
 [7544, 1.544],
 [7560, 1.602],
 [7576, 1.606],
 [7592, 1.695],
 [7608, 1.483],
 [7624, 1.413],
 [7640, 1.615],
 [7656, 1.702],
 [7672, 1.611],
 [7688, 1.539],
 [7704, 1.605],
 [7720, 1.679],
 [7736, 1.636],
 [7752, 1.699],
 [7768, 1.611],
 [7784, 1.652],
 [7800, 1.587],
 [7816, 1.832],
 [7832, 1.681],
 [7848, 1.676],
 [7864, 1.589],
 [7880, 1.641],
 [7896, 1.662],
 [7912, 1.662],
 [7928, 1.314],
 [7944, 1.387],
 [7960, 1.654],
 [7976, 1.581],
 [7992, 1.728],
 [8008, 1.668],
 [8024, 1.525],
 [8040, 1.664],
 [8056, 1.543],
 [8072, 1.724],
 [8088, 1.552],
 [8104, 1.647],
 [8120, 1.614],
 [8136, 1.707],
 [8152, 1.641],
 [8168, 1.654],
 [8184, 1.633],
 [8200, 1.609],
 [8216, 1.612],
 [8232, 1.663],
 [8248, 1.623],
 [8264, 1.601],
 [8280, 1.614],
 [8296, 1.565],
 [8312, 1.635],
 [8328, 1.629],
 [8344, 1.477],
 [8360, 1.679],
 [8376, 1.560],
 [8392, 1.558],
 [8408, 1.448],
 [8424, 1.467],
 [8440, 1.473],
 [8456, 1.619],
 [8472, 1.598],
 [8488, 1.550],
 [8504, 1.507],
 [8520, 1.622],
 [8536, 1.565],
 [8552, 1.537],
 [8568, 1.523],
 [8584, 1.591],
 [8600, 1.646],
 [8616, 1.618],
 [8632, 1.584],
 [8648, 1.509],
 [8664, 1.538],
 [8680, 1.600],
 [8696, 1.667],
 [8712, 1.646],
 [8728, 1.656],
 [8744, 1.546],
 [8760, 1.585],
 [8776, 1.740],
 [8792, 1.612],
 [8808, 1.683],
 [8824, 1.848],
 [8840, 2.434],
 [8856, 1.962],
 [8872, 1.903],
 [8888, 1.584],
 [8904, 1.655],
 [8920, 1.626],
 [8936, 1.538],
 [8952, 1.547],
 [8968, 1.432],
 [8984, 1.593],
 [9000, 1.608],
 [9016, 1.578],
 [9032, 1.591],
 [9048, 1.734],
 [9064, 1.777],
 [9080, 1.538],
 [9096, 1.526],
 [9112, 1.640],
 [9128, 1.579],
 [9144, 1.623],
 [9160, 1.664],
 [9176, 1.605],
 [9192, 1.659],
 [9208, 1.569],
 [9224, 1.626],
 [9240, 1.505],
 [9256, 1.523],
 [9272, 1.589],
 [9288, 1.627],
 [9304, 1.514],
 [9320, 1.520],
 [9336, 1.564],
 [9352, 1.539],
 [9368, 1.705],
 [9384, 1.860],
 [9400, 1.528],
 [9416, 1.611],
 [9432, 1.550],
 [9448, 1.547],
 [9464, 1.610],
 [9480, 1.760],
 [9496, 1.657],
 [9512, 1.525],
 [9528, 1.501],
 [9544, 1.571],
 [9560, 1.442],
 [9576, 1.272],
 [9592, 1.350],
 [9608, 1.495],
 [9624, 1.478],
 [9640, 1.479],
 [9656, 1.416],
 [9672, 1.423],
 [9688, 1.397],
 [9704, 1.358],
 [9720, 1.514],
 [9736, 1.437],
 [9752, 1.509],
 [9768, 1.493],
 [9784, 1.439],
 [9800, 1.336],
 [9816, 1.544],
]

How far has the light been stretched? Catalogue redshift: 0.346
